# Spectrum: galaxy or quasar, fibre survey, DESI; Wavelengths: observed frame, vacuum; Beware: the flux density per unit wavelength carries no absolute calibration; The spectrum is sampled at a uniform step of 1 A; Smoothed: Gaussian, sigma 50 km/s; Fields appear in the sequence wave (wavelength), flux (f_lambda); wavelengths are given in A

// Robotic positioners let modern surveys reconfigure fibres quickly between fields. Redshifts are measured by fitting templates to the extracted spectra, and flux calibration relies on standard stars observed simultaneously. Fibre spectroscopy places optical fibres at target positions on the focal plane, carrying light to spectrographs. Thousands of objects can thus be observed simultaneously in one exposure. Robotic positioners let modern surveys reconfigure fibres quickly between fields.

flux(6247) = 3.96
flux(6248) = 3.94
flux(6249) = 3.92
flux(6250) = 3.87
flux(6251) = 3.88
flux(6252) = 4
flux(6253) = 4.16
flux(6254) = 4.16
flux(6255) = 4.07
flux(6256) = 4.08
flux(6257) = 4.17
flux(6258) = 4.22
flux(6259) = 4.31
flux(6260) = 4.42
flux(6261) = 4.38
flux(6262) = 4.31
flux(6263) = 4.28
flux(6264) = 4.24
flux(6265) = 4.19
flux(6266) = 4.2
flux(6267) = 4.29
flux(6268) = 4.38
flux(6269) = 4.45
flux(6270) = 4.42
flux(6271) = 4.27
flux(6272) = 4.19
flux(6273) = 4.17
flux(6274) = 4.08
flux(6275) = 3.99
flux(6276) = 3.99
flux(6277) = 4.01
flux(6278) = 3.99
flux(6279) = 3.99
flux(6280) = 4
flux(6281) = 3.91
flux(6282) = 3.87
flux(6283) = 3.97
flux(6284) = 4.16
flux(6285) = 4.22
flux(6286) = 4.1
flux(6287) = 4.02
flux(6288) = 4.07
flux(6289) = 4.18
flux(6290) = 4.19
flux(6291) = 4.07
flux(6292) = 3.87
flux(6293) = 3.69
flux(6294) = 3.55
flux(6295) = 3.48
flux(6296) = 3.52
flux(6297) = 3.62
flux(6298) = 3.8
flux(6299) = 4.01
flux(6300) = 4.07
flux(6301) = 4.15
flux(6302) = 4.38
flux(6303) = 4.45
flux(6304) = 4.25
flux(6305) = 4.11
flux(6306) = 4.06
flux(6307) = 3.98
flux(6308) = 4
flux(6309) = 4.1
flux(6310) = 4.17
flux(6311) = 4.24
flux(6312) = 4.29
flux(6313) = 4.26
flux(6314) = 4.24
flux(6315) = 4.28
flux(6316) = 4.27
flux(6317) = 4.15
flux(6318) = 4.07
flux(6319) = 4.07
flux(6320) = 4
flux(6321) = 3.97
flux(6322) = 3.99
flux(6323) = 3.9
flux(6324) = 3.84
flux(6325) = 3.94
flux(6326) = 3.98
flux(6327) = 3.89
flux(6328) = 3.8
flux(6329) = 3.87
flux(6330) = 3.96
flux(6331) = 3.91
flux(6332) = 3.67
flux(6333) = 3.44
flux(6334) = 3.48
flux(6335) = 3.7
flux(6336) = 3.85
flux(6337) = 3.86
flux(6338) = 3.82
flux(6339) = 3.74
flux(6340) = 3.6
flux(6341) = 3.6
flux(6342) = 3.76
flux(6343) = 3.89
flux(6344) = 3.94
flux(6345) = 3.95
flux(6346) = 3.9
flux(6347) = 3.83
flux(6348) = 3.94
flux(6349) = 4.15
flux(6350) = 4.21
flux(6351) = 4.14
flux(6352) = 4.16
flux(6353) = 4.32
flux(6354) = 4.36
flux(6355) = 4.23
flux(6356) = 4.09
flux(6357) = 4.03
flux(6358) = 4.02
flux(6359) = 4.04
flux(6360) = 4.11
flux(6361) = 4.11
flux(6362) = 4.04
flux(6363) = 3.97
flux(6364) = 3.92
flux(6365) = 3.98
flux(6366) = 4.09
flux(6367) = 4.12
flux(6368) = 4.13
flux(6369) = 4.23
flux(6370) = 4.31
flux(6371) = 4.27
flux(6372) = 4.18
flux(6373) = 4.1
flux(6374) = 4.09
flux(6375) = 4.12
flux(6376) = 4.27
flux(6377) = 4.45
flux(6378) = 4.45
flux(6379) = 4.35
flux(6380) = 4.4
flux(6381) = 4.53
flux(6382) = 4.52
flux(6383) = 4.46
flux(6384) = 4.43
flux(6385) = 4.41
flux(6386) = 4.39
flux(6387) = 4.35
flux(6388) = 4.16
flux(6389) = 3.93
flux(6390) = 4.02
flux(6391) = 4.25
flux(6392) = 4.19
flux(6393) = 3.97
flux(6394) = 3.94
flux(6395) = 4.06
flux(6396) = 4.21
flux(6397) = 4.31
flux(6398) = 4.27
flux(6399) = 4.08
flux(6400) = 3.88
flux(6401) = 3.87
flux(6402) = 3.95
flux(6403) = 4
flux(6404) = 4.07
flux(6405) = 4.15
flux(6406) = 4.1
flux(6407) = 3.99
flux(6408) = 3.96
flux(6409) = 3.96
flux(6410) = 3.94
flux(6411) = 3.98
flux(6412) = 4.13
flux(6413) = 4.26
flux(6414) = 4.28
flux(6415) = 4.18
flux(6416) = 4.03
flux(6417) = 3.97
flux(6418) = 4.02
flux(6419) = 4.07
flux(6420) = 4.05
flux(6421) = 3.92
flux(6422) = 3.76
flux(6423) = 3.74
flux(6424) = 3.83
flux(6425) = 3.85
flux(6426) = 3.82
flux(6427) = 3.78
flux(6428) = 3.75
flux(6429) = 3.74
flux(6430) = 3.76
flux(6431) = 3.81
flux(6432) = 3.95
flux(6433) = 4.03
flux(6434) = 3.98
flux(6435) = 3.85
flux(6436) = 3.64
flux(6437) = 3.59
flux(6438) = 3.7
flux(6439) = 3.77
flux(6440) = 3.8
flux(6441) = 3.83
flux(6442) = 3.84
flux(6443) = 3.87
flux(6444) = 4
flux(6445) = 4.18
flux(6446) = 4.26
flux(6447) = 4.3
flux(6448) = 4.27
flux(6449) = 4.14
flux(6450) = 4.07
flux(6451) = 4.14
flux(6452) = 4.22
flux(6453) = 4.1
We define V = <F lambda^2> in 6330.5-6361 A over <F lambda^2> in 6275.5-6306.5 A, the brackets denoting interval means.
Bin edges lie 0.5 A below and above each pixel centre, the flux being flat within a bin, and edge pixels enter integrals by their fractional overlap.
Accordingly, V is 1.00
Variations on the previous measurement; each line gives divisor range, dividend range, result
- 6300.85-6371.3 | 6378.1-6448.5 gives 1.03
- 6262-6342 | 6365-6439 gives 1.05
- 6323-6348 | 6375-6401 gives 1.13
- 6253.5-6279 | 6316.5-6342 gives 0.93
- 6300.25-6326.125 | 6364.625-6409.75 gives 1.04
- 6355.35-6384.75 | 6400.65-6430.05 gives 0.96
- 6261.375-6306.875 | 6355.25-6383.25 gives 1.06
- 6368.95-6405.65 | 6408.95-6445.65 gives 0.94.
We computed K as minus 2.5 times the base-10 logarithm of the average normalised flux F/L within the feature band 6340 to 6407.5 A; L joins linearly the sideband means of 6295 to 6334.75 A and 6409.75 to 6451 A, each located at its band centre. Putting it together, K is -0.04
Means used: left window 4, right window 3.95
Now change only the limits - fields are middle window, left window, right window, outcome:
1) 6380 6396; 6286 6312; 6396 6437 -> -0.071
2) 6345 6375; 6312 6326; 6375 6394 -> 0.029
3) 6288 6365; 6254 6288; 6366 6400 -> 0.057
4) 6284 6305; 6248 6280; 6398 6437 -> 0.033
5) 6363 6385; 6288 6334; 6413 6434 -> -0.079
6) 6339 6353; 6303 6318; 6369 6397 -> 0.074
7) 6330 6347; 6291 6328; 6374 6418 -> 0.083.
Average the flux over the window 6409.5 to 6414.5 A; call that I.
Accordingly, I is 4.12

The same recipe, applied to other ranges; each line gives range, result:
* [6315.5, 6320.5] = 4.11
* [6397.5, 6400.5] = 4.08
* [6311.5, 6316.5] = 4.27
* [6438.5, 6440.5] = 3.79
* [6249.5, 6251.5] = 3.88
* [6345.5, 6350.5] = 4.01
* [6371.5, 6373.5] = 4.14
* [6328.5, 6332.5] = 3.85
